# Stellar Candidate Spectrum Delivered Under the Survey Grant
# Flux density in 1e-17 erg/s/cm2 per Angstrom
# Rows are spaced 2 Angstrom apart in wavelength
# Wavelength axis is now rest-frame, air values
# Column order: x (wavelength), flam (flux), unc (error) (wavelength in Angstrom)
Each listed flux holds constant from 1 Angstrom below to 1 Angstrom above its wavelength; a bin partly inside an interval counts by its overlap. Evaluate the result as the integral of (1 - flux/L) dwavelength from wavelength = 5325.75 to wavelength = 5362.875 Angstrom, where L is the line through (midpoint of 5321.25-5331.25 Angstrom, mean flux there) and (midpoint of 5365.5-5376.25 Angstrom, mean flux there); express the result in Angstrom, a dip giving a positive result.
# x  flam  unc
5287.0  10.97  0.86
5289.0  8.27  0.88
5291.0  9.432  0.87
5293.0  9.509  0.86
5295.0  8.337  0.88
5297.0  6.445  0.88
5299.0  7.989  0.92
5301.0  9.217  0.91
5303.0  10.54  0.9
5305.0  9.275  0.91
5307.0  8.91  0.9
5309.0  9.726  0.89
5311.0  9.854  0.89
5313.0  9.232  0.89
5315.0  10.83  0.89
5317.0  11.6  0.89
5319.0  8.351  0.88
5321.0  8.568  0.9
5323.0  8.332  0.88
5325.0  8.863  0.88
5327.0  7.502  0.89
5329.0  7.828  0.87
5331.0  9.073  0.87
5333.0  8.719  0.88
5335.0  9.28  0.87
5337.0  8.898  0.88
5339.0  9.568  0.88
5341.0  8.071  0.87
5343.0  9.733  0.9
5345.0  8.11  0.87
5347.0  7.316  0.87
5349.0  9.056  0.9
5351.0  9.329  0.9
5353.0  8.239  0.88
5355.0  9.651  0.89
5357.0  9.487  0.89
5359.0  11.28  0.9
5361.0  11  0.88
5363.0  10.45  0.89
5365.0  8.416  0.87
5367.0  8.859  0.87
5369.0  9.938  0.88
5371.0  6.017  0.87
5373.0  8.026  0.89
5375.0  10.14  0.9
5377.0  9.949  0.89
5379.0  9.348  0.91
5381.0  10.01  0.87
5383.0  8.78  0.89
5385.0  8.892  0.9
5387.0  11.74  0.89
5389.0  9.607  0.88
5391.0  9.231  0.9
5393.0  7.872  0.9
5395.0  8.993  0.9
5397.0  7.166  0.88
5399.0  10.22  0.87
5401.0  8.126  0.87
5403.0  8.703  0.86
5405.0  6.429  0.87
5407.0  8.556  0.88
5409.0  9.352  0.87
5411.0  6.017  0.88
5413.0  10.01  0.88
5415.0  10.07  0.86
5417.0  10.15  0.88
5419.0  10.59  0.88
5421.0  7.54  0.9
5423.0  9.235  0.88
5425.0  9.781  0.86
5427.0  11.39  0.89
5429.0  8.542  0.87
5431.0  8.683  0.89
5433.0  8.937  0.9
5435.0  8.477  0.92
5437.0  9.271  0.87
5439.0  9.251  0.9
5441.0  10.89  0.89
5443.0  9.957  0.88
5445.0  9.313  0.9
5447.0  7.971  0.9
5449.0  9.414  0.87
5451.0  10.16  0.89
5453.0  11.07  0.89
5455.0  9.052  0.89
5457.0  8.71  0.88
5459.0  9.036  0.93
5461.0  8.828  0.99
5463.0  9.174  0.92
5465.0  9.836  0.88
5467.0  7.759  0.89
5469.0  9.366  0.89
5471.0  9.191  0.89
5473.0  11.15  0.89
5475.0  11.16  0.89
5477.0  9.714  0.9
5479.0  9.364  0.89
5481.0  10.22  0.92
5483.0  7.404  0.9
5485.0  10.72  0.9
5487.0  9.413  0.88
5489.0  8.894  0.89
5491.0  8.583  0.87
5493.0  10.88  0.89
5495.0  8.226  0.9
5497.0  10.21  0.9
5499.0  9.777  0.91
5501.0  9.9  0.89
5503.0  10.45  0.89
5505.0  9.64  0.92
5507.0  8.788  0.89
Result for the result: -2.7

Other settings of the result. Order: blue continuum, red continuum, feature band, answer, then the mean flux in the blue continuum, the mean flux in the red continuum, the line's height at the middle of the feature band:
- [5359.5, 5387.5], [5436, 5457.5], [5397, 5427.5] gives 1.64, 9.39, 9.57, 9.49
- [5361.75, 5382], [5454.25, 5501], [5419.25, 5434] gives 0.09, 9.14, 9.43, 9.29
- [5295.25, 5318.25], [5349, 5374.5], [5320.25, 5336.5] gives 1.37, 9.37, 9.24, 9.32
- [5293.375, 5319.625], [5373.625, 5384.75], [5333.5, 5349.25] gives 1.11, 9.27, 9.54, 9.4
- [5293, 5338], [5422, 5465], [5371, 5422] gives 1.56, 8.98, 9.4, 9.25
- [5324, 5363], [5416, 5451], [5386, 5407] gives 1.02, 9.04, 9.4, 9.25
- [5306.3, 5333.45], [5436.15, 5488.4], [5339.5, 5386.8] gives 0.25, 9.11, 9.51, 9.23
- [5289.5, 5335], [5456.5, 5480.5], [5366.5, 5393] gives -0.06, 9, 9.47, 9.21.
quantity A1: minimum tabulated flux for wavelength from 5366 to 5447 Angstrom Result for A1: 6.017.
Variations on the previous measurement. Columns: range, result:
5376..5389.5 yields 8.78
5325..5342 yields 7.502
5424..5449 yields 7.971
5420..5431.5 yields 7.54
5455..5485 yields 7.404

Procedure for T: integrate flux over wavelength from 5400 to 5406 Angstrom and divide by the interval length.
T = 7.75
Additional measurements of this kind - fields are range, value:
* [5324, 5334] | 8.4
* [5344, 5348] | 7.71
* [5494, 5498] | 9.22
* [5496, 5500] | 9.99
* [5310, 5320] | 9.97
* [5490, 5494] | 9.73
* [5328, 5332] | 8.45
